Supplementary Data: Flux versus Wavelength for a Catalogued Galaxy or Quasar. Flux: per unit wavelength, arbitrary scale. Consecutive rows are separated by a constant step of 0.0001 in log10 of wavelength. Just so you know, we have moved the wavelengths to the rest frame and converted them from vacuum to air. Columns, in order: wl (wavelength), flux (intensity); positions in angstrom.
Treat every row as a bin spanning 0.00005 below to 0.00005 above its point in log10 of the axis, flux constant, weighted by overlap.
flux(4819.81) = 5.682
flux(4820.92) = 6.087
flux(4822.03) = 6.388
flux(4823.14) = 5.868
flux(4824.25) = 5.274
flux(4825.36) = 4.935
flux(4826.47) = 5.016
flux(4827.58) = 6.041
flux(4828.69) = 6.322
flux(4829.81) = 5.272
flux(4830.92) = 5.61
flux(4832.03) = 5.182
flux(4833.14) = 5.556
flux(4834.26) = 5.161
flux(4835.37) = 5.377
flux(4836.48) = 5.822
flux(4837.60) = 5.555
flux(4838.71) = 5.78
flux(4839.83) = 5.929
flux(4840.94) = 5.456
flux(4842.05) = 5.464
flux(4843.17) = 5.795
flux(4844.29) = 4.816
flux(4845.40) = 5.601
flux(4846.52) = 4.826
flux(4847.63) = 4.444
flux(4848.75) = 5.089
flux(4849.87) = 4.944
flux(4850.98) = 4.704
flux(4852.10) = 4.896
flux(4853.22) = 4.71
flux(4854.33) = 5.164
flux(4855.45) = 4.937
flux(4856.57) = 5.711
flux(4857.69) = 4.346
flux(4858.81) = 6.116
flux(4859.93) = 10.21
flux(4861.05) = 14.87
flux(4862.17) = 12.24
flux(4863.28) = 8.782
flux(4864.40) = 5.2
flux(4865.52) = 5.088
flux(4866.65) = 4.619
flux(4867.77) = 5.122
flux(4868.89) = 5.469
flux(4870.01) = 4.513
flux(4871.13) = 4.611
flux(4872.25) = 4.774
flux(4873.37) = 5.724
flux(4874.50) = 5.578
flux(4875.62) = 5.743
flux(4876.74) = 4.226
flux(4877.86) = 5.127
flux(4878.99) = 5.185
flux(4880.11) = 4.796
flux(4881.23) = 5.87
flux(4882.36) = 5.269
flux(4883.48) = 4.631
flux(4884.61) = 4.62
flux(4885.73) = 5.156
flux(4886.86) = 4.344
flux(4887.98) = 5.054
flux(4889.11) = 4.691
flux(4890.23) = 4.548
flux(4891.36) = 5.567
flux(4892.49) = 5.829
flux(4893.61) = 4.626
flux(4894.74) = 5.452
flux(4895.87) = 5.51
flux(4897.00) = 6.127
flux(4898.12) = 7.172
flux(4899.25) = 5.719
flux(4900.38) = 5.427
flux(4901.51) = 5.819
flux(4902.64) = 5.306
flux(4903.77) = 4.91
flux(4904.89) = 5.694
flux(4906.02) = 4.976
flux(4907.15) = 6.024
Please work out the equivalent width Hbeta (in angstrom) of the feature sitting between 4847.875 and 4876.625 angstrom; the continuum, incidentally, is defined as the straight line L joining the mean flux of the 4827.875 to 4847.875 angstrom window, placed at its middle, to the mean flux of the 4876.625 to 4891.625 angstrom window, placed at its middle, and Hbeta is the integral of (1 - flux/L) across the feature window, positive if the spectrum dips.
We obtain -4.9 angstrom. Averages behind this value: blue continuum 5.47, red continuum 4.94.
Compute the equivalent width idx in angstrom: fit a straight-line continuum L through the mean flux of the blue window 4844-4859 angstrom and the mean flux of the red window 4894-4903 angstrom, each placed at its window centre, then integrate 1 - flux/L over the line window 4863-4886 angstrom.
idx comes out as 0.8 angstrom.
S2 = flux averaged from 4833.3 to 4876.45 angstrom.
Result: 5.86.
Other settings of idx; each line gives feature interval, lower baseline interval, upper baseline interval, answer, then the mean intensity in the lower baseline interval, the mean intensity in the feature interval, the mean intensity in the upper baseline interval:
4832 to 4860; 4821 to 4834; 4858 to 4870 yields 5.1 angstrom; 5.6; 5.37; 7.55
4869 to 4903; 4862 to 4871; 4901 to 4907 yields 2.7 angstrom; 6.04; 5.24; 5.39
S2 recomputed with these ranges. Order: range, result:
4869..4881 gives 5.07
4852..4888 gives 5.86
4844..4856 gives 4.93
